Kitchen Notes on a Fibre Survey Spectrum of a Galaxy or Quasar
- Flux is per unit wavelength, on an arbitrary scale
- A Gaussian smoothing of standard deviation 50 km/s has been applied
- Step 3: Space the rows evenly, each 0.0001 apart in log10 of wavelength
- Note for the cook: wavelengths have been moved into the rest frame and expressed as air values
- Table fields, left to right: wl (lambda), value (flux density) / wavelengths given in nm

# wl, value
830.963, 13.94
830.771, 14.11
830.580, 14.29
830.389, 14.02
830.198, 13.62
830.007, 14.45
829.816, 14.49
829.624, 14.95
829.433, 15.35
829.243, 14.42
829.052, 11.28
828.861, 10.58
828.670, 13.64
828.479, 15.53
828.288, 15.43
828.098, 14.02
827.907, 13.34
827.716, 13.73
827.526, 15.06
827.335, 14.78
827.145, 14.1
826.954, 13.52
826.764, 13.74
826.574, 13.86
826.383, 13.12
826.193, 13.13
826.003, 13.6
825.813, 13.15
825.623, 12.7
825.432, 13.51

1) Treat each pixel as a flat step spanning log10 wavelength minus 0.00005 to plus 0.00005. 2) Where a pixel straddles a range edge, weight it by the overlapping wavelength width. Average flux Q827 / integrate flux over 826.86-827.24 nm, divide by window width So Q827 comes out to 13.8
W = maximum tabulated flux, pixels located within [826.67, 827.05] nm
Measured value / 13.74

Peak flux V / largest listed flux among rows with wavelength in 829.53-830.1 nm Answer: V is 14.95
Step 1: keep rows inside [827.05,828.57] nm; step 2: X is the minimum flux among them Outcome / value 13.34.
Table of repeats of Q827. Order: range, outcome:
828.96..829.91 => 14.1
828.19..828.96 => 13.8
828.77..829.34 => 12.1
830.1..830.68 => 14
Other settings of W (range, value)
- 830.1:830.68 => 14.29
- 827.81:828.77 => 15.53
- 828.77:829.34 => 14.42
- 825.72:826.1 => 13.6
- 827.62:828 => 13.73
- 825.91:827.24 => 14.1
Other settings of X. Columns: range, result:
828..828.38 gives 14.02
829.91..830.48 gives 13.62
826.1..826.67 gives 13.12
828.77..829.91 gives 10.58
